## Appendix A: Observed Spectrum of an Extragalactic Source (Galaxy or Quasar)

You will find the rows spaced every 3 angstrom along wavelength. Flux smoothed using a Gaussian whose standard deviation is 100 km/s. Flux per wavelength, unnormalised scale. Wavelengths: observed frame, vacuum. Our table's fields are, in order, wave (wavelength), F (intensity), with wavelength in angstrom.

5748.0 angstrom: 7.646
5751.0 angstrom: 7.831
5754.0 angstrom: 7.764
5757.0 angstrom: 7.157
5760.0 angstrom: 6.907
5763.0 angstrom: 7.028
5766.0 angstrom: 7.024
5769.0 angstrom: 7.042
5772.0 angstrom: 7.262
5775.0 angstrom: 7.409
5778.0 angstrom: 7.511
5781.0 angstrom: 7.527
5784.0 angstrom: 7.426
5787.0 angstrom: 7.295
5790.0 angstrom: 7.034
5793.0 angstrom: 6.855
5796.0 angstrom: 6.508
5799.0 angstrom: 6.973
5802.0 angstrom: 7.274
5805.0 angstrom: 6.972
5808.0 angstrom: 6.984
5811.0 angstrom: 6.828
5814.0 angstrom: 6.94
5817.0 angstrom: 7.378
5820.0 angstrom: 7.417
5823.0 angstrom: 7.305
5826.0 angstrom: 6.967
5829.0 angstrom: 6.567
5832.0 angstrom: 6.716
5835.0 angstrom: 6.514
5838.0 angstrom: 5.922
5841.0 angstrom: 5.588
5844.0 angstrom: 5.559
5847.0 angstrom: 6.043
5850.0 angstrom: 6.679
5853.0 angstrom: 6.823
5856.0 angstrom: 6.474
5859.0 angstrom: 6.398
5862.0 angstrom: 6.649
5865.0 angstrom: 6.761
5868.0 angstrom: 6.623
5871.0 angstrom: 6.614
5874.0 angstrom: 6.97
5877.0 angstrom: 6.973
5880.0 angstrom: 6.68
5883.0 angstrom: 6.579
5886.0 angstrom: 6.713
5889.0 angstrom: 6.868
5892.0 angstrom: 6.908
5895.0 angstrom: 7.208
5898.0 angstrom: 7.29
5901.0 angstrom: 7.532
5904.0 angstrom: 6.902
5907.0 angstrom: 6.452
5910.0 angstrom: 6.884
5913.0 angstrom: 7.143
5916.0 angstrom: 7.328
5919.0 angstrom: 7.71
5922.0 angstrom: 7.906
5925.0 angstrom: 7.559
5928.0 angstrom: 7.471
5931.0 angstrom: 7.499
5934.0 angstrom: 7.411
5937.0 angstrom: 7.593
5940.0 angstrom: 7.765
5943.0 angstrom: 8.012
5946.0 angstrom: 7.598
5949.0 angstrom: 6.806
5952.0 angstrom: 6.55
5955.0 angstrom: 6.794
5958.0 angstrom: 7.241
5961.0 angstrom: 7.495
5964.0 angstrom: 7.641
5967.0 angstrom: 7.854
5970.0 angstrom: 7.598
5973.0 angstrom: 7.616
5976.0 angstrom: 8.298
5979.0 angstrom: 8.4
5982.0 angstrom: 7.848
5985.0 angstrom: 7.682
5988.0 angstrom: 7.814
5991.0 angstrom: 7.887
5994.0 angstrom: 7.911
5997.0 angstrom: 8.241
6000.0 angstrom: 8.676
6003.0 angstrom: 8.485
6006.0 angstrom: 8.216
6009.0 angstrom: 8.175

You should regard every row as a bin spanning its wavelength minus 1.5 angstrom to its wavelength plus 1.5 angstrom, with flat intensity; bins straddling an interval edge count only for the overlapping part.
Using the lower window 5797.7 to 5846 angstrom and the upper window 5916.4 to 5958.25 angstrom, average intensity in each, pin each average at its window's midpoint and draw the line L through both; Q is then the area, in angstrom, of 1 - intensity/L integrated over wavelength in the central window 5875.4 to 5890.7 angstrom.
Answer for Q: 0.7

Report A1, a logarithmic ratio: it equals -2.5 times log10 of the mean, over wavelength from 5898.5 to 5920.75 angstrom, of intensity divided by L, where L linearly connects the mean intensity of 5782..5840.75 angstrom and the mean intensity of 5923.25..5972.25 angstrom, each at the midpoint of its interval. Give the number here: 0.02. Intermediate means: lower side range 6.92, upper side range 7.44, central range 7.15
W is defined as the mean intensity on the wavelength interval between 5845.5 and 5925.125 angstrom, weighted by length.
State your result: 6.9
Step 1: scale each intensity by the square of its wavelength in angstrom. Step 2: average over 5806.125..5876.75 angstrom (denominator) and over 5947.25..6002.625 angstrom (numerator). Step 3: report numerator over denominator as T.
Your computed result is 1.2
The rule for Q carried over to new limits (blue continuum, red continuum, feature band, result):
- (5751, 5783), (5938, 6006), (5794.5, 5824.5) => 1.34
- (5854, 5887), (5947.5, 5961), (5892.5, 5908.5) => -0.72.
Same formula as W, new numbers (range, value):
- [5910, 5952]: 7.47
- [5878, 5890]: 6.71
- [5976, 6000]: 8.03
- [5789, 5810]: 6.94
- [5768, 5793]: 7.29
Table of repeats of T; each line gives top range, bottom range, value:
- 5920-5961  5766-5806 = 1.09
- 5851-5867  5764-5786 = 0.93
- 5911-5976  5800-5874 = 1.16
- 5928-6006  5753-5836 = 1.15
